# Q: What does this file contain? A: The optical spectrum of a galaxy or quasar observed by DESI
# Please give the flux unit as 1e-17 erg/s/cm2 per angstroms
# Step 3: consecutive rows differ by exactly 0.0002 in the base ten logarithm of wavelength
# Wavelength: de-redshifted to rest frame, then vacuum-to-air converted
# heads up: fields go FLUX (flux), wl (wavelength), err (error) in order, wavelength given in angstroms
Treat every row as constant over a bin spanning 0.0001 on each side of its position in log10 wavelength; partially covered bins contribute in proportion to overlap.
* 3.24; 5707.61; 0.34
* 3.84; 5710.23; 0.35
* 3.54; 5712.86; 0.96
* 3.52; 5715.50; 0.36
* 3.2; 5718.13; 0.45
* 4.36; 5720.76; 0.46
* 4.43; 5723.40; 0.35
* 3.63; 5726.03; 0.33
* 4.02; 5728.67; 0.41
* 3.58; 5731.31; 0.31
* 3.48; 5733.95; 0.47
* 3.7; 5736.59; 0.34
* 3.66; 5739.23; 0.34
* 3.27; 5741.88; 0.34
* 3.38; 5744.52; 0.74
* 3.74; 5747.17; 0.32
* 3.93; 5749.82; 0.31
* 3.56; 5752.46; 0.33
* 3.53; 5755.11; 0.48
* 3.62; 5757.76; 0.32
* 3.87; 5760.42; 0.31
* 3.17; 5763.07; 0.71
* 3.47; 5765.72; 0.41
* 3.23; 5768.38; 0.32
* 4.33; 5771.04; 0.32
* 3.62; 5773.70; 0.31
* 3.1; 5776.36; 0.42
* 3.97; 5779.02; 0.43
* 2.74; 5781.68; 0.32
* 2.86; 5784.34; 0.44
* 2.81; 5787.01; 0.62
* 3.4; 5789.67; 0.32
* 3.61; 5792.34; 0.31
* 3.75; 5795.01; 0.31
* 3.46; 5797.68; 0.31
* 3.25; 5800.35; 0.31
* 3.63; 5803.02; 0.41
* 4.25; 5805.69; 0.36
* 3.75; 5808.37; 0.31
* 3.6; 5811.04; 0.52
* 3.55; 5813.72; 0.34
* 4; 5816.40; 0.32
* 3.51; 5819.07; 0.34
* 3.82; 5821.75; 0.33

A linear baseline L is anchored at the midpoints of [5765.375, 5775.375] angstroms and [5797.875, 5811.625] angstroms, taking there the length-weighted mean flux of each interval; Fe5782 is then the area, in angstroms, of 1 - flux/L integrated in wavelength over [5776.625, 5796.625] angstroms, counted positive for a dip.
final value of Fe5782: 2.03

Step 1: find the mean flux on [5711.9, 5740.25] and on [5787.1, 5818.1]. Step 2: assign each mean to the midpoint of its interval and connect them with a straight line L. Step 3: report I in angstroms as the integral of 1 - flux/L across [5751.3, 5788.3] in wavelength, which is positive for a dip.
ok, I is 2.6 angstroms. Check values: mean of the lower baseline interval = 3.74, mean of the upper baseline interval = 3.62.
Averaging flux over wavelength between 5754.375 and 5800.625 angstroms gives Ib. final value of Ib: 3.43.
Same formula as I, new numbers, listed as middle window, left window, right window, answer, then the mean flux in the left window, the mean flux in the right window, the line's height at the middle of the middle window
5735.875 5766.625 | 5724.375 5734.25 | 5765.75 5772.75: 1.18 angstroms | 3.72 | 3.71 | 3.72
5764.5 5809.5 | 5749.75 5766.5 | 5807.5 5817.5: 2.06 angstroms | 3.57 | 3.72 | 3.65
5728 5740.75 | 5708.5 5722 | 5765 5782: -0.12 angstroms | 3.68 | 3.54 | 3.63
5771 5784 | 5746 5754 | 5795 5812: 0.99 angstroms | 3.74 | 3.67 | 3.7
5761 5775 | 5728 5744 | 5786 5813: -0.02 angstroms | 3.59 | 3.56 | 3.58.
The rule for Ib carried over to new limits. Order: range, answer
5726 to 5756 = 3.62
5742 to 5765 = 3.58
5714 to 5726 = 3.85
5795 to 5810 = 3.68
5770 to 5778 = 3.67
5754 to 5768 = 3.51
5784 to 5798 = 3.34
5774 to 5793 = 3.22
